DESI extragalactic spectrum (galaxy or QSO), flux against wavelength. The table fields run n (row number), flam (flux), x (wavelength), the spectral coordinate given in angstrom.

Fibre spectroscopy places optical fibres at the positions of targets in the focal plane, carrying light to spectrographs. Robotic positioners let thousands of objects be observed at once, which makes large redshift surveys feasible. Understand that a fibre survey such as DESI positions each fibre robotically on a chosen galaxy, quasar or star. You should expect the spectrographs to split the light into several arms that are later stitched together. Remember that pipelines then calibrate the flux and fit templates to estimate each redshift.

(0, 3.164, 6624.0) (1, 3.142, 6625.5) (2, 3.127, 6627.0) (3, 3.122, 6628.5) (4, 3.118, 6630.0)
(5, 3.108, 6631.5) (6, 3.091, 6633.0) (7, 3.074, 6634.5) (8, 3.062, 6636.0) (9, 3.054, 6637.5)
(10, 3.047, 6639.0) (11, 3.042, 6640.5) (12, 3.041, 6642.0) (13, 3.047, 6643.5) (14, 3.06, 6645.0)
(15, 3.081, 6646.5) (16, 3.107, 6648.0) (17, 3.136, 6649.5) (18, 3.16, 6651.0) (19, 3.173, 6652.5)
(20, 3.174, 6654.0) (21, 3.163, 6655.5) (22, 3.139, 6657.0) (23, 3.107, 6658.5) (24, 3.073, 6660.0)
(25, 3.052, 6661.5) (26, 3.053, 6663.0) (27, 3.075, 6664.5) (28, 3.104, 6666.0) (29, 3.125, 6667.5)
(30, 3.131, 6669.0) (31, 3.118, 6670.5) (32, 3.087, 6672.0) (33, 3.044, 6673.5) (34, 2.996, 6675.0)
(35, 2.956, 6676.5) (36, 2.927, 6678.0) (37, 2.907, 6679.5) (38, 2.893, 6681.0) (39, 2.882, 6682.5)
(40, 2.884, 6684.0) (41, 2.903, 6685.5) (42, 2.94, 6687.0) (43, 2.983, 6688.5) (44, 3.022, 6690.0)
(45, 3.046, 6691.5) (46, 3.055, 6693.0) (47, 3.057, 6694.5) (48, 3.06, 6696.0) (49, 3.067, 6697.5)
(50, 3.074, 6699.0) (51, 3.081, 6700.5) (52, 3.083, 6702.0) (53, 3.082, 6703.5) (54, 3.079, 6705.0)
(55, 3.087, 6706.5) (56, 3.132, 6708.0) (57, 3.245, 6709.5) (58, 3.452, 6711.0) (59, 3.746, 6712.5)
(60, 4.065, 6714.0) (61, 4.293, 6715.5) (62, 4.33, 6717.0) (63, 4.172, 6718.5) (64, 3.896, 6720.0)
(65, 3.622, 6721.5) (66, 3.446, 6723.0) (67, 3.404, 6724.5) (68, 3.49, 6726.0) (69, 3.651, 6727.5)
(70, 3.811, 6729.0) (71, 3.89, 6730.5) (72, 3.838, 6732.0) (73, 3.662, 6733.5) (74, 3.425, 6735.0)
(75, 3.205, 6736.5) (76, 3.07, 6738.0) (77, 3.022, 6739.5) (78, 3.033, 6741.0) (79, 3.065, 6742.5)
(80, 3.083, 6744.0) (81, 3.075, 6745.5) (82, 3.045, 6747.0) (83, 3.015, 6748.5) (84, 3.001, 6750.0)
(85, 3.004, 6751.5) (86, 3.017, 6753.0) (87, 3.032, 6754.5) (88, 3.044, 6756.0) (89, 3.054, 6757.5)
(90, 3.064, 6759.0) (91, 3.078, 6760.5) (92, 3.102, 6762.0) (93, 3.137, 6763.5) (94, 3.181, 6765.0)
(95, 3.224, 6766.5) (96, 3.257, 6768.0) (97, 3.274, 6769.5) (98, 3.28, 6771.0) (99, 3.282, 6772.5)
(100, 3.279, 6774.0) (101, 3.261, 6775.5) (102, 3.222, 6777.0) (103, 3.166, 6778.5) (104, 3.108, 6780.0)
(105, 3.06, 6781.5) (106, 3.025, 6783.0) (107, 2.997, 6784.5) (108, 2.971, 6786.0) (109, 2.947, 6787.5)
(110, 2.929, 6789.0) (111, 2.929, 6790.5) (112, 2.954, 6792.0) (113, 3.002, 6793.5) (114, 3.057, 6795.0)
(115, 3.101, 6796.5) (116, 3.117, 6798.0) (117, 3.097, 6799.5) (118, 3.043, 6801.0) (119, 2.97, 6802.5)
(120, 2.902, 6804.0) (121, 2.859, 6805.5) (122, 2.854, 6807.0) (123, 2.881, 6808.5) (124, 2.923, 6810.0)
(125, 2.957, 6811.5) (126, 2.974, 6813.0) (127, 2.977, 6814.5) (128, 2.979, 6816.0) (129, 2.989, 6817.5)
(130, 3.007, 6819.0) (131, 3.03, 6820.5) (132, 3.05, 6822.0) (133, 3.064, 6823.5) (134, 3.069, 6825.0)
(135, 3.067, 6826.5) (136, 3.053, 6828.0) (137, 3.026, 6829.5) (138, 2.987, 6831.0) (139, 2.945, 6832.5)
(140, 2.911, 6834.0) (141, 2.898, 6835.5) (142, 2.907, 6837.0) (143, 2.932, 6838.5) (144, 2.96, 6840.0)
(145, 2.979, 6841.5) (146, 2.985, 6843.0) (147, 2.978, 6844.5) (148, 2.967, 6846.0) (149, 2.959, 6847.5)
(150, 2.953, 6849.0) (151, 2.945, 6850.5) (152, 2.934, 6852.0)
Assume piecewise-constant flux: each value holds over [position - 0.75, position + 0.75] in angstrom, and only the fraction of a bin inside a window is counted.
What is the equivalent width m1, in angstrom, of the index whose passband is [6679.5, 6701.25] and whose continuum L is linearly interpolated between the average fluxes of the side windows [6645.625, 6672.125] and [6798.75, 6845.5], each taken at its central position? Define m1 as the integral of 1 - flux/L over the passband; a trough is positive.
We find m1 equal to 0.7 angstrom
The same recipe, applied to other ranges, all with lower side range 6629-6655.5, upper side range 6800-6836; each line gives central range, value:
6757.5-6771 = -0.7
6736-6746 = -0.2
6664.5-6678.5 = 0.1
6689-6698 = 0.0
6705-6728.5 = -4.7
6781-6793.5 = 0.1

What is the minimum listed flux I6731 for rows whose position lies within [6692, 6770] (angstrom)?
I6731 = 3.001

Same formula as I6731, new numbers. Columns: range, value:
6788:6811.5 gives 2.854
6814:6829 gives 2.977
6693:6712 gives 3.055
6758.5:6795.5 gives 2.929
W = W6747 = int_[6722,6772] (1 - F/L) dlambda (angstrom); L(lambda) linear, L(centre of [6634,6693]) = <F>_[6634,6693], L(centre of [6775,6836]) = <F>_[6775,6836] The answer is -3.6 angstrom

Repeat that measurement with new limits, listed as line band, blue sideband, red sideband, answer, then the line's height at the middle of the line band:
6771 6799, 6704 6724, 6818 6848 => 1.5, 3.25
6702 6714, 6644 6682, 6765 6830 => -0.9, 3.07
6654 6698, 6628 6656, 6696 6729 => 3.4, 3.29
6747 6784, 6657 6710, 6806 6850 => -1.6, 3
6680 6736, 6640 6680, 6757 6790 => -4.9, 3.1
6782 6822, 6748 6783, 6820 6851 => 1.0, 3.06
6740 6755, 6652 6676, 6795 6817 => 0.0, 3.03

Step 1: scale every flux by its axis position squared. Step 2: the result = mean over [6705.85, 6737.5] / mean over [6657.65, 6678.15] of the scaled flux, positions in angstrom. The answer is 1.21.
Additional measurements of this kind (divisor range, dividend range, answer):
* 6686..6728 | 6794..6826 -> 0.91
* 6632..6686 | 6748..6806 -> 1.04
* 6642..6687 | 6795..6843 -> 1.02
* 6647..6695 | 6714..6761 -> 1.14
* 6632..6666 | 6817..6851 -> 1.02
